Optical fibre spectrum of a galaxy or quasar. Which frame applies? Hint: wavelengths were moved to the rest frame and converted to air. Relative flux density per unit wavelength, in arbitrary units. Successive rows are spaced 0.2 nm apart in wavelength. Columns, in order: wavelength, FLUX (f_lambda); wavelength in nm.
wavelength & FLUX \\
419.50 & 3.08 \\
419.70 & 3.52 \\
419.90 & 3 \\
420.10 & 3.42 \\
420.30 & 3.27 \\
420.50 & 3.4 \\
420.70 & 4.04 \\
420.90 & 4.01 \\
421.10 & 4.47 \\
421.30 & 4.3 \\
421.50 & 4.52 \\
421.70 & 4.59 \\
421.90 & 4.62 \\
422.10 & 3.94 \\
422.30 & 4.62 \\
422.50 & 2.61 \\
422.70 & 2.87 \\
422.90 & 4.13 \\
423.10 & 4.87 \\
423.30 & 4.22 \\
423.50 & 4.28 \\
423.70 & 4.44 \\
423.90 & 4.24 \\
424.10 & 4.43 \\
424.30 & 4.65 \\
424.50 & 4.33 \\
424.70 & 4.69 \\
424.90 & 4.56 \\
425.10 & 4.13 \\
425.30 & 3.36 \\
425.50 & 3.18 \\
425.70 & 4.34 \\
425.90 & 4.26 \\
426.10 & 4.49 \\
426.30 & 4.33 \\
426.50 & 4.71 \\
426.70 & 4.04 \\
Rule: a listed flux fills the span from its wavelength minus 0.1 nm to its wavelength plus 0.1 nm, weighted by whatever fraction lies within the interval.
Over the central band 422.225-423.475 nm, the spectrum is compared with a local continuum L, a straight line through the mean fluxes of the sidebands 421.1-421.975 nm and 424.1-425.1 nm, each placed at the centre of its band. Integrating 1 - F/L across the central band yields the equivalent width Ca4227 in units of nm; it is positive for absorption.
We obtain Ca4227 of 0.17 nm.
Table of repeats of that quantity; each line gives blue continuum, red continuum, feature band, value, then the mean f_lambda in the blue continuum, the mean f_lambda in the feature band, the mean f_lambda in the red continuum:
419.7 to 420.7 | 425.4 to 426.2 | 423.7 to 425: -0.20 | 3.37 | 4.48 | 4.07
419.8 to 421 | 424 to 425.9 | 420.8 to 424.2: -0.32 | 3.52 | 4.19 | 4.19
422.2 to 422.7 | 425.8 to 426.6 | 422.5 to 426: -0.18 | 3.47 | 4.13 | 4.45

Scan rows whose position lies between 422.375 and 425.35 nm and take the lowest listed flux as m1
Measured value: 2.61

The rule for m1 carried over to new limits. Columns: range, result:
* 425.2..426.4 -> 3.18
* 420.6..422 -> 4.01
